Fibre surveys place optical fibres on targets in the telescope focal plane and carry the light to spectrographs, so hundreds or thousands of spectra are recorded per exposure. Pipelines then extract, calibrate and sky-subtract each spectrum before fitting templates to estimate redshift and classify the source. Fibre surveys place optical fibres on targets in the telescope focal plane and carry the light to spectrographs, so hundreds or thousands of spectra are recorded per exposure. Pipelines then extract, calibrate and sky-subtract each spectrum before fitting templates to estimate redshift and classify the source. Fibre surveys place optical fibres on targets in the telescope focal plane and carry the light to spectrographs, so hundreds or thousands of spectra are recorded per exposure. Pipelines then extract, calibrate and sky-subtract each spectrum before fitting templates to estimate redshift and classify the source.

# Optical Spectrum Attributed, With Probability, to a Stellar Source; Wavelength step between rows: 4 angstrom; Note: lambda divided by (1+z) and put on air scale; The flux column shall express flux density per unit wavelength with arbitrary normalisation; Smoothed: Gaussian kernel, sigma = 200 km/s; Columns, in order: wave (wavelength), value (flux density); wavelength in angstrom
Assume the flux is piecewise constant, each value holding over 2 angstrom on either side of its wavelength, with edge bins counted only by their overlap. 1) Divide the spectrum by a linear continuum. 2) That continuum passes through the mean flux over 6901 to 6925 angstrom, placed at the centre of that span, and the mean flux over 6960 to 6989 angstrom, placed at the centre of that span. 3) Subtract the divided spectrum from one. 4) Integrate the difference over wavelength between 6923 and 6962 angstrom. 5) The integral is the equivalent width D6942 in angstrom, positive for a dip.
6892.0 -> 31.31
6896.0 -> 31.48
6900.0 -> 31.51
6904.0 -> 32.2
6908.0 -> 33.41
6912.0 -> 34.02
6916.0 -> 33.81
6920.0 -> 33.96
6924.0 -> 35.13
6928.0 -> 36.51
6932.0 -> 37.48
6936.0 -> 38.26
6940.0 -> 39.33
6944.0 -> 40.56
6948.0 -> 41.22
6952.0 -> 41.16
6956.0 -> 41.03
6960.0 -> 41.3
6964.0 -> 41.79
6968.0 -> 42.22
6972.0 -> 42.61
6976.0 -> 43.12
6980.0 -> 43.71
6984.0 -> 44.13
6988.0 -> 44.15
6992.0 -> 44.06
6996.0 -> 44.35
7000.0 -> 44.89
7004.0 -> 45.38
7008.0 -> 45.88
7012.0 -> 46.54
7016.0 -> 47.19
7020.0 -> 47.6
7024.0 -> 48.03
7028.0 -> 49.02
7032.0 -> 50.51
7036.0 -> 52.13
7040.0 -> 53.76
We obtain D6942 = -1.2 angstrom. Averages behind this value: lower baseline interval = 33.6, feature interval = 39.3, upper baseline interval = 42.9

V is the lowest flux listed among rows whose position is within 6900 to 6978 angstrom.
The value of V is 31.51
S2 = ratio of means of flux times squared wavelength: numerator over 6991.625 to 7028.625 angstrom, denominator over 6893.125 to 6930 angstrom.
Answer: 1.4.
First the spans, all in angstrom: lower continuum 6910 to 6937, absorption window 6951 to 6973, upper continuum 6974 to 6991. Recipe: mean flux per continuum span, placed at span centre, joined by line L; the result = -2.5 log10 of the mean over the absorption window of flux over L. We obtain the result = -0.02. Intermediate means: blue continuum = 35.5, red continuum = 43.8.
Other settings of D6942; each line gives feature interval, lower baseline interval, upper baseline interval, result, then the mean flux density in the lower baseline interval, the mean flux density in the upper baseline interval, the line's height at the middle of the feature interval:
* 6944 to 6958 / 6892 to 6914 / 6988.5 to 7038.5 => -0.8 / 32.4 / 47.1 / 38.8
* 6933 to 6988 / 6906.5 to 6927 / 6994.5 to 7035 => -2.3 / 34.2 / 47.1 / 40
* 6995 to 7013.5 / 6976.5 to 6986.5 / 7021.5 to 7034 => 0.4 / 43.8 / 49.1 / 46.4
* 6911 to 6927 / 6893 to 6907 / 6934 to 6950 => 0.5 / 31.8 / 39.8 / 35.4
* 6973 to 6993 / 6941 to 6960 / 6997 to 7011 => -0.1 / 40.9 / 45.4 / 43.6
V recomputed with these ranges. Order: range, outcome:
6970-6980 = 42.61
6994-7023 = 44.35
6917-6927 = 33.96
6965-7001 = 42.22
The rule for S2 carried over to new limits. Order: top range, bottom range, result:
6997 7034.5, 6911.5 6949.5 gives 1.30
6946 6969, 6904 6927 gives 1.23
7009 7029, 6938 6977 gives 1.17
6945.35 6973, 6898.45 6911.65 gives 1.29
